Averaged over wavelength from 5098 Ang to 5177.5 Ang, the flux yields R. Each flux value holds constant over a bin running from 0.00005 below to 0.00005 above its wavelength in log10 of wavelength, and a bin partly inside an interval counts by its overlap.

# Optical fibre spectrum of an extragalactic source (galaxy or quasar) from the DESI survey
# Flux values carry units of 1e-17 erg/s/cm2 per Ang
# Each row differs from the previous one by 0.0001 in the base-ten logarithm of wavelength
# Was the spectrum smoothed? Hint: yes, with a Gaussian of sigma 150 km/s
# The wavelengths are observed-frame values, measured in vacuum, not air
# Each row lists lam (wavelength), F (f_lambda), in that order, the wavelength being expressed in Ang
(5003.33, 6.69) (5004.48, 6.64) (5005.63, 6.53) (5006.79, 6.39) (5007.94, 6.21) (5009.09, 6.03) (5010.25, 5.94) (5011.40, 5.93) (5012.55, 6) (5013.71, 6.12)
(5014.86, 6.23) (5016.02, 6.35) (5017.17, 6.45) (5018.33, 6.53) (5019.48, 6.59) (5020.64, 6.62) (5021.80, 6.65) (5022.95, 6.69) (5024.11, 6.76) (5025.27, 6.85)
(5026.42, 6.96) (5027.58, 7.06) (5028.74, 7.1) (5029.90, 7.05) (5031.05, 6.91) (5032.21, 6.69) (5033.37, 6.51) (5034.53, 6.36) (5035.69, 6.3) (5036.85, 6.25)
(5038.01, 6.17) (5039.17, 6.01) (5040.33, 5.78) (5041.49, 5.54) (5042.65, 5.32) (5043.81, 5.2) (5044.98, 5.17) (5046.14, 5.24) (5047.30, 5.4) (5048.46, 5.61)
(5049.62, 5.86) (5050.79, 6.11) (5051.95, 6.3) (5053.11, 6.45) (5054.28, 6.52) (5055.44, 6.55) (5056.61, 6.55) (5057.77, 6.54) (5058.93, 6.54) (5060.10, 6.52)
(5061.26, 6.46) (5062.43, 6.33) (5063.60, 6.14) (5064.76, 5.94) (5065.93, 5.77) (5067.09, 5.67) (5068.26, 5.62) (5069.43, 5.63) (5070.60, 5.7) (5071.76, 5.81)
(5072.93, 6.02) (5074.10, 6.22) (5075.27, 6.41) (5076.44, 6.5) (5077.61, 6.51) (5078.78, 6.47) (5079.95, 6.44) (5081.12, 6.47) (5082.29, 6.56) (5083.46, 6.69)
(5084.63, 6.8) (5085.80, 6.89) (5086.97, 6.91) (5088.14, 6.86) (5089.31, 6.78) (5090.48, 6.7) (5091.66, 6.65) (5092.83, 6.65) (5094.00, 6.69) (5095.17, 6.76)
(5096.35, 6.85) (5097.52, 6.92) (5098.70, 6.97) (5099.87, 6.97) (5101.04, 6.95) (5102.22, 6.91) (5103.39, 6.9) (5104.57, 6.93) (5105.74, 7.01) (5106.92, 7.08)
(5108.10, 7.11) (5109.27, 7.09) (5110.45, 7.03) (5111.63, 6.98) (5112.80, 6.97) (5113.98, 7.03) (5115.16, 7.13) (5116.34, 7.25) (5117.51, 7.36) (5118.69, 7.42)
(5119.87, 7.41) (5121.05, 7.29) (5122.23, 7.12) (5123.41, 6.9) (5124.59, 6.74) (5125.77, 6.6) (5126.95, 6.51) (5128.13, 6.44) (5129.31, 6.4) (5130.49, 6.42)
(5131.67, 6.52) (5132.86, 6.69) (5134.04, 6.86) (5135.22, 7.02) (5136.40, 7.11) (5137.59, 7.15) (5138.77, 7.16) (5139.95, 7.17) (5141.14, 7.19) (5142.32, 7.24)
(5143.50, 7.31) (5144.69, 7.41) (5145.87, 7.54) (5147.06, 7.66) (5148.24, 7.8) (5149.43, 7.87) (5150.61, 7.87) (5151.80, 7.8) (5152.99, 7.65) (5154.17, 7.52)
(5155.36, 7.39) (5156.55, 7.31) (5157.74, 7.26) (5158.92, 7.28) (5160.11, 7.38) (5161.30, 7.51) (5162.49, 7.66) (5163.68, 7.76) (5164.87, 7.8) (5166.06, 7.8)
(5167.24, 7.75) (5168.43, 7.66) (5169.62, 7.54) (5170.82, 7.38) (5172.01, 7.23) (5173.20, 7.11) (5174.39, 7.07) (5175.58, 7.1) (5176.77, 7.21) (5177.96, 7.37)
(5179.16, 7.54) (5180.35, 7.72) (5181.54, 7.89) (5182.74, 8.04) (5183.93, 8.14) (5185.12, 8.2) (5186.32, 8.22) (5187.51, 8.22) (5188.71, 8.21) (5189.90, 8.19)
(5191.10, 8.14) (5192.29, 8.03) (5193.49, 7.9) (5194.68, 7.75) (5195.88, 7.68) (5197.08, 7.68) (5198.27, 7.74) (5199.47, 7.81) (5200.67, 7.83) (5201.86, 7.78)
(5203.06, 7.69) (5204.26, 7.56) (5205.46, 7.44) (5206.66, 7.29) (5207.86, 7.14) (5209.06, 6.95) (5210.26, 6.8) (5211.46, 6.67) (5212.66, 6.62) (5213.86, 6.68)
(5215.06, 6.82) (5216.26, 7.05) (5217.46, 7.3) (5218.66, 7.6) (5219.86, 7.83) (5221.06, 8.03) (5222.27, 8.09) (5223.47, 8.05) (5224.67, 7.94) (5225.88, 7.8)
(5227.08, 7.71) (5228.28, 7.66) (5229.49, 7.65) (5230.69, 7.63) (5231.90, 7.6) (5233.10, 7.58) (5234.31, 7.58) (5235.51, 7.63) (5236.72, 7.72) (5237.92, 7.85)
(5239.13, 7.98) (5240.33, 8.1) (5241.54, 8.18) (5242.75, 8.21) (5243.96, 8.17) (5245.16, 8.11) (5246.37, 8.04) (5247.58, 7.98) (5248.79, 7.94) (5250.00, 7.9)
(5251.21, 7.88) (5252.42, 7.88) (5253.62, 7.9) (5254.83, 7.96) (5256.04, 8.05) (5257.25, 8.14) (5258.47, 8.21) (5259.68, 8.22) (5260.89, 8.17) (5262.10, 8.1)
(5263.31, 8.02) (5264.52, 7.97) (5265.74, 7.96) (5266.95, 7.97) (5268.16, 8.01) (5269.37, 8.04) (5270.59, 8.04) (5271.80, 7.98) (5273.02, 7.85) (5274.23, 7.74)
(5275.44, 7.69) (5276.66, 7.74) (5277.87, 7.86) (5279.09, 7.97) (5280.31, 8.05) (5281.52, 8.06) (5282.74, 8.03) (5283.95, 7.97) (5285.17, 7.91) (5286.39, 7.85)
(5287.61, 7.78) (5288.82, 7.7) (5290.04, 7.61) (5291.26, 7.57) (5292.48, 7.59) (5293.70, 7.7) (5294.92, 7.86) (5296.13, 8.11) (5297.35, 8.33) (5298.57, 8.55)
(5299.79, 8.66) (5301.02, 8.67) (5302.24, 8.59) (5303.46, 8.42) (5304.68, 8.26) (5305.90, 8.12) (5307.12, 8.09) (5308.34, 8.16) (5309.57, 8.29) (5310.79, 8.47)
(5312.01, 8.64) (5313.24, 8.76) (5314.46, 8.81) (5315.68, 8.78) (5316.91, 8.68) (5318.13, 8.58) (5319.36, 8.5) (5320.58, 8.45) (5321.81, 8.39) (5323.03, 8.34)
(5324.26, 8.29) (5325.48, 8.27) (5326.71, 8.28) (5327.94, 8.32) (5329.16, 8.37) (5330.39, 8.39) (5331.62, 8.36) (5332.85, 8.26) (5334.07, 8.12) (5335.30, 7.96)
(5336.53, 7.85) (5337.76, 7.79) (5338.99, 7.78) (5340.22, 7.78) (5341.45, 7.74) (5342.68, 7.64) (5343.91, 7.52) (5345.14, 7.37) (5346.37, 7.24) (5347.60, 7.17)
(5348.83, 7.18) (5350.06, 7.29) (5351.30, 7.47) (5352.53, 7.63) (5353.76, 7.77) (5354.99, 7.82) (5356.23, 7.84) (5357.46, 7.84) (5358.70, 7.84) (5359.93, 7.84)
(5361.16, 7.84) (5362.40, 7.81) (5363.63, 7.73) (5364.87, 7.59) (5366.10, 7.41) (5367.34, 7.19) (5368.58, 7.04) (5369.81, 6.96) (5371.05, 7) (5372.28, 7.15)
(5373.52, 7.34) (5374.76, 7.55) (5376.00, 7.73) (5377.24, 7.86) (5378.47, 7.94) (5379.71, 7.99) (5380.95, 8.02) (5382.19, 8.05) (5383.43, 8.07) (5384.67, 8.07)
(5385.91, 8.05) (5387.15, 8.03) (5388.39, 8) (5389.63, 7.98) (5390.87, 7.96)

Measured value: 7.2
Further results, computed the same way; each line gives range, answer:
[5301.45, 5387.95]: 7.94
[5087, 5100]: 6.8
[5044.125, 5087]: 6.18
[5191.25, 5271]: 7.75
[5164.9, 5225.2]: 7.59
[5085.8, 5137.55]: 6.91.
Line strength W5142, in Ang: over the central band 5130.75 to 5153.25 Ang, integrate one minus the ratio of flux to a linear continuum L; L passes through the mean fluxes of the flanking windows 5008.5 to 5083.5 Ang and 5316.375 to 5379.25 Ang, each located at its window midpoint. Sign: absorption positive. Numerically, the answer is -1.9 Ang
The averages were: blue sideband 6.24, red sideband 7.8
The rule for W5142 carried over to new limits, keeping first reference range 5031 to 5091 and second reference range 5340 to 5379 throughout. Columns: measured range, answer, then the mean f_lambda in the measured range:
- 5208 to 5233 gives -1.8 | 7.42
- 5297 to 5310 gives -2.0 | 8.37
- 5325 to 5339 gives -1.4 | 8.16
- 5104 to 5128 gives -2.2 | 7.04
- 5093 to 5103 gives -0.8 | 6.87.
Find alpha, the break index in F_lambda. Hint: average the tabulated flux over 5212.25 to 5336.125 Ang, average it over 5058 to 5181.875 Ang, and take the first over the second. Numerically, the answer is 1.15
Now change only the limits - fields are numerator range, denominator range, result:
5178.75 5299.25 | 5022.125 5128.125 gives 1.20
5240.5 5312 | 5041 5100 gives 1.28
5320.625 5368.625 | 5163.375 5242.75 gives 1.02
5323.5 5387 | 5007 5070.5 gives 1.25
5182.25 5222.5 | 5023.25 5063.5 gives 1.22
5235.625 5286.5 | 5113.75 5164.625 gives 1.11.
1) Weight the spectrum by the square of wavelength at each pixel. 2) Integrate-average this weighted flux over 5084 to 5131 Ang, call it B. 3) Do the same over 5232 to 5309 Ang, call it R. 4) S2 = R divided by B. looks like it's 1.23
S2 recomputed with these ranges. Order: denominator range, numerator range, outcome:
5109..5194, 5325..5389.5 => 1.13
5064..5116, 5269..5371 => 1.31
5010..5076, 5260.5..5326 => 1.45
